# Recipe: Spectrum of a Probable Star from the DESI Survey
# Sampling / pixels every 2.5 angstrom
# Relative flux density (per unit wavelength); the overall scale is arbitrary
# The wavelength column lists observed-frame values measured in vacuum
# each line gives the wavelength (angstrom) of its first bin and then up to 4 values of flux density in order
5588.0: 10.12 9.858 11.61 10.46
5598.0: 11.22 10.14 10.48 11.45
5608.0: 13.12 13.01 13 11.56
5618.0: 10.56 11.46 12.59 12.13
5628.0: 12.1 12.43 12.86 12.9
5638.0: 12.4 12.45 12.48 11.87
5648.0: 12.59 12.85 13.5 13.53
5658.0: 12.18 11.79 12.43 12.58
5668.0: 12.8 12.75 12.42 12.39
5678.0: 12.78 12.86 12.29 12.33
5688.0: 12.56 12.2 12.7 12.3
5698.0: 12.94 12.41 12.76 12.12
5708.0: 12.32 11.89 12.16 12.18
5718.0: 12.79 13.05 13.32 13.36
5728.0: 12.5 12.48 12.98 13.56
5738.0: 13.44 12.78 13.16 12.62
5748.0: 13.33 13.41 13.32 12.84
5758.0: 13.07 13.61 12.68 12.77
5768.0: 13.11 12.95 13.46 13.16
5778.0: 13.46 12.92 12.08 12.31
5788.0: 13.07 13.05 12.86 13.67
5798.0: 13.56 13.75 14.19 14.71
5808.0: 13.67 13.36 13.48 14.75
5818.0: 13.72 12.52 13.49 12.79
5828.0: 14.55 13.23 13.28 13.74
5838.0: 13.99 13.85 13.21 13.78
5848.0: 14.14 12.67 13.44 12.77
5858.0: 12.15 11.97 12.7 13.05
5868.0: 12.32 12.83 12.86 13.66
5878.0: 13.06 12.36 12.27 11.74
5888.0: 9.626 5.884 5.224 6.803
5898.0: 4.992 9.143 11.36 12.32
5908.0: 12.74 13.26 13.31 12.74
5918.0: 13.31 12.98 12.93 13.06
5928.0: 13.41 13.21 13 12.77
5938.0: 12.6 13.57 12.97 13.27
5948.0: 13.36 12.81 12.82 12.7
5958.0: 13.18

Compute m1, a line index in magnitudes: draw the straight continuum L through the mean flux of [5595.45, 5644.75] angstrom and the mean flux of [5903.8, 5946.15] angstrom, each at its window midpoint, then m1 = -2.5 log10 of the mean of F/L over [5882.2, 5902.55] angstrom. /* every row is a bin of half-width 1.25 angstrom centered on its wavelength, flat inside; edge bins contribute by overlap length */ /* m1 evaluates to 0.49 mag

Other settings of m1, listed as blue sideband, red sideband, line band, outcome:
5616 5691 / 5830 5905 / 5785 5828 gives -0.14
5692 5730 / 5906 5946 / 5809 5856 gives -0.06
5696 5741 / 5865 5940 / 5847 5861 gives -0.08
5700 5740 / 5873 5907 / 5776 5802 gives -0.13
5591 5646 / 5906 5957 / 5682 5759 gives -0.04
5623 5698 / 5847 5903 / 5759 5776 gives -0.11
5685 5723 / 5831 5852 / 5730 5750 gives -0.03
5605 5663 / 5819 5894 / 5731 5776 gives -0.06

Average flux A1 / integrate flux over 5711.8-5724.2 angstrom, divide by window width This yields 12.7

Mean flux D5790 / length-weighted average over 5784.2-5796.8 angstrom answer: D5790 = 13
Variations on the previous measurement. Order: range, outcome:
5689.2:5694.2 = 12.4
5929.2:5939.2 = 12.9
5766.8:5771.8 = 13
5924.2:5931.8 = 13.2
